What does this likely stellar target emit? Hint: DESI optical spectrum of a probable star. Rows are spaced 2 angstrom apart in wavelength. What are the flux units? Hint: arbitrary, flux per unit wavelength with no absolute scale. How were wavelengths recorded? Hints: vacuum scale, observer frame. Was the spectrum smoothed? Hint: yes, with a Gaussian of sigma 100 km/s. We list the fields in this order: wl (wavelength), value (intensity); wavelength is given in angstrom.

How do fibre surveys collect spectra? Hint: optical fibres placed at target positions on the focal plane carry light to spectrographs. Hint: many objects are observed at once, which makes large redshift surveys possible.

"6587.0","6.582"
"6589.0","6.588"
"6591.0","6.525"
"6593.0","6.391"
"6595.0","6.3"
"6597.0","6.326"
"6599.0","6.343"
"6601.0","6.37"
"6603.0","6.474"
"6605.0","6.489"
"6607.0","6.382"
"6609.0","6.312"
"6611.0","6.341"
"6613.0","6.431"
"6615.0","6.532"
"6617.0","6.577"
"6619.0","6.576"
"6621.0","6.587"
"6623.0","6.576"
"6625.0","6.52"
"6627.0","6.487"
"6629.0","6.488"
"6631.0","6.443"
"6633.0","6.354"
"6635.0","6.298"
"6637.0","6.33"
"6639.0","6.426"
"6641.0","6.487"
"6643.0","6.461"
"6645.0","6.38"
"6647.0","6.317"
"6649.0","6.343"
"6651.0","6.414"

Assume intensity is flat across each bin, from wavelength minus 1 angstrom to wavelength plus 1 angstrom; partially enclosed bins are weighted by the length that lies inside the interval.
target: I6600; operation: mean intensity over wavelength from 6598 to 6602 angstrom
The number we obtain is 6.36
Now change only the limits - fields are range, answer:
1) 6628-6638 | 6.38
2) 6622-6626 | 6.55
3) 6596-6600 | 6.33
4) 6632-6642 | 6.38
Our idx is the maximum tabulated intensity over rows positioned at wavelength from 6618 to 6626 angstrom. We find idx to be 6.587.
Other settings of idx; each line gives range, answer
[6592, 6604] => 6.474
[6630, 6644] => 6.487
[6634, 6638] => 6.33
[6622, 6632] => 6.576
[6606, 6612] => 6.382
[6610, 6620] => 6.577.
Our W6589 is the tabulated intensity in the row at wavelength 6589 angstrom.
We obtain 6.588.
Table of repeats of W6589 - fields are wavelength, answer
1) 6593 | 6.391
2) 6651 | 6.414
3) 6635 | 6.298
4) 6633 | 6.354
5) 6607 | 6.382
